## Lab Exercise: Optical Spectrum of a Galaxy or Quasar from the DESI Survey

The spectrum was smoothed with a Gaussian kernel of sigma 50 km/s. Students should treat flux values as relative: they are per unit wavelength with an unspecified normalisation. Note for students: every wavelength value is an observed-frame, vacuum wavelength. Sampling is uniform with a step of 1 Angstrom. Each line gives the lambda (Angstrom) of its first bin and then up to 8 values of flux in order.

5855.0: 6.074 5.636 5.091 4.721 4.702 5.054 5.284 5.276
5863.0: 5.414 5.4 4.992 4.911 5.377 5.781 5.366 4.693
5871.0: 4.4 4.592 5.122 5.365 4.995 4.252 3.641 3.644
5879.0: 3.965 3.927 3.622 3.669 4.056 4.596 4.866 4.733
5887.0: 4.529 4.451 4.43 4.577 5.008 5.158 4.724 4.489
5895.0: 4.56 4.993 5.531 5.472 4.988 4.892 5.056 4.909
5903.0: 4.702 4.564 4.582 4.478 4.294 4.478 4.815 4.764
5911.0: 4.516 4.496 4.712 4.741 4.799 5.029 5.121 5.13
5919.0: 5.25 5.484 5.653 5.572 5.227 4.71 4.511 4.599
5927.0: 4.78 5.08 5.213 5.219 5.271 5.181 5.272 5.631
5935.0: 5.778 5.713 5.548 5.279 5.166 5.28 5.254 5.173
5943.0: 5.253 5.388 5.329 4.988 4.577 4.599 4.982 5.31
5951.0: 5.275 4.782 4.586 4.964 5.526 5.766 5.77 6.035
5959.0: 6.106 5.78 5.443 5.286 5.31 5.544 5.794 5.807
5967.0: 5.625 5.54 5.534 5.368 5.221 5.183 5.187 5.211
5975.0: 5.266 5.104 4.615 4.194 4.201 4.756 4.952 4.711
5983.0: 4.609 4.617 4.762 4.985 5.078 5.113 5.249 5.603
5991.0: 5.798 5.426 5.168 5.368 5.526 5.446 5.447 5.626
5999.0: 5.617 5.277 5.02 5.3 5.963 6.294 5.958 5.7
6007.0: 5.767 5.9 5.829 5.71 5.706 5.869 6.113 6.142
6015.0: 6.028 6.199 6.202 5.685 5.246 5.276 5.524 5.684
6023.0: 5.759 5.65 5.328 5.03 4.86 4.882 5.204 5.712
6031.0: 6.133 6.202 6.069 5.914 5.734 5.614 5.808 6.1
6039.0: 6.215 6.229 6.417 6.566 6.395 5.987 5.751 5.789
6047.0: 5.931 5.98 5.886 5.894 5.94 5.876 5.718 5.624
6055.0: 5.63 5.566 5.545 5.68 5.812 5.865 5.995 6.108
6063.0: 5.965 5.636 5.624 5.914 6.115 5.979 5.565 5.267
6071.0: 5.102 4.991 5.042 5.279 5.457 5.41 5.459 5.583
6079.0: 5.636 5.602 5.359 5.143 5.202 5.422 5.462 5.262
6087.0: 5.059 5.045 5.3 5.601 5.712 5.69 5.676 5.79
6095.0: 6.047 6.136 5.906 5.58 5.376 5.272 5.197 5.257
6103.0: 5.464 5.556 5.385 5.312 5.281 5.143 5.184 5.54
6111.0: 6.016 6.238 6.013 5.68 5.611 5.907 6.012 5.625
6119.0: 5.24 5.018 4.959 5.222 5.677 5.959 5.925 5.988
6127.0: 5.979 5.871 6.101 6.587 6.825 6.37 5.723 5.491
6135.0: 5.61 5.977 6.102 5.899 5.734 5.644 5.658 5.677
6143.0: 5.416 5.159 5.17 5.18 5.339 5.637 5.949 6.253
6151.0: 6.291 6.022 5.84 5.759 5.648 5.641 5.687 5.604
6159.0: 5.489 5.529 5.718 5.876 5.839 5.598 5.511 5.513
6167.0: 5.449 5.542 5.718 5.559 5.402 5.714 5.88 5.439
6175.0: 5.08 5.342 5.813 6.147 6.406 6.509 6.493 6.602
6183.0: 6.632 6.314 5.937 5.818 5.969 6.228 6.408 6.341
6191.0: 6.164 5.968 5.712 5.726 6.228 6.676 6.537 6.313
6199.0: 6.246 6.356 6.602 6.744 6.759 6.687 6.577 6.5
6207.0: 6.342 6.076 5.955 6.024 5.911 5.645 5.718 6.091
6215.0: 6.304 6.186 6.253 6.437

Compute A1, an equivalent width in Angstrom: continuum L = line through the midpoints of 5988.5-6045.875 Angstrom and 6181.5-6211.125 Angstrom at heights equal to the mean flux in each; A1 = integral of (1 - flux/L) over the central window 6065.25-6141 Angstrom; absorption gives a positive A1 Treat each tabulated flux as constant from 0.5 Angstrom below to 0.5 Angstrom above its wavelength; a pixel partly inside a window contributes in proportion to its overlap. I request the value 4.8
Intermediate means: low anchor 5.72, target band 5.61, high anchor 6.28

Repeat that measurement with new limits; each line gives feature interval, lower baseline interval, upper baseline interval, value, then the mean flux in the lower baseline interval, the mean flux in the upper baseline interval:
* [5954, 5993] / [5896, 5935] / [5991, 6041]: 0.90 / 4.98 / 5.69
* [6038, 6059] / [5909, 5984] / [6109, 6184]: -1.76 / 5.16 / 5.77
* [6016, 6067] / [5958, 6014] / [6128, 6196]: -2.37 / 5.39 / 5.85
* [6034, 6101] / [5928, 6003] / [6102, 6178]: -2.23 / 5.26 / 5.68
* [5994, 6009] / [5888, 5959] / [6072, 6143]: -0.97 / 5.05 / 5.61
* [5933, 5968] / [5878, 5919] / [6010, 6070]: -2.03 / 4.66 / 5.81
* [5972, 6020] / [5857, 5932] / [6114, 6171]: -1.89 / 4.81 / 5.72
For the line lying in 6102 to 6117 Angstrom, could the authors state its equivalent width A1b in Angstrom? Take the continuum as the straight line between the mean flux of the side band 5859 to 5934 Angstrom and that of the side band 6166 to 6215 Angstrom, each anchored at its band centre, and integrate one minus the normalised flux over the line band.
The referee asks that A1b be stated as 0.4 Angstrom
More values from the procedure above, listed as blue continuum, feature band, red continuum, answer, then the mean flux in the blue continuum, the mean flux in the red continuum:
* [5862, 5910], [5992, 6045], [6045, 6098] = -3.7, 4.71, 5.62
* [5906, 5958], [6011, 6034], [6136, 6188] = -1.4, 5.1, 5.77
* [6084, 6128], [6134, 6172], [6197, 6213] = 1.6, 5.57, 6.3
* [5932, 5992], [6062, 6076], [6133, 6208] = 0.1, 5.23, 5.92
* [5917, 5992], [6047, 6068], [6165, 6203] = -0.9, 5.21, 6.04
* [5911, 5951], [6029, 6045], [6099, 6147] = -1.8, 5.13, 5.65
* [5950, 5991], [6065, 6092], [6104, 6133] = 0.8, 5.22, 5.73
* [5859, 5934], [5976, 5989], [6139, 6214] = 1.0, 4.83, 5.93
